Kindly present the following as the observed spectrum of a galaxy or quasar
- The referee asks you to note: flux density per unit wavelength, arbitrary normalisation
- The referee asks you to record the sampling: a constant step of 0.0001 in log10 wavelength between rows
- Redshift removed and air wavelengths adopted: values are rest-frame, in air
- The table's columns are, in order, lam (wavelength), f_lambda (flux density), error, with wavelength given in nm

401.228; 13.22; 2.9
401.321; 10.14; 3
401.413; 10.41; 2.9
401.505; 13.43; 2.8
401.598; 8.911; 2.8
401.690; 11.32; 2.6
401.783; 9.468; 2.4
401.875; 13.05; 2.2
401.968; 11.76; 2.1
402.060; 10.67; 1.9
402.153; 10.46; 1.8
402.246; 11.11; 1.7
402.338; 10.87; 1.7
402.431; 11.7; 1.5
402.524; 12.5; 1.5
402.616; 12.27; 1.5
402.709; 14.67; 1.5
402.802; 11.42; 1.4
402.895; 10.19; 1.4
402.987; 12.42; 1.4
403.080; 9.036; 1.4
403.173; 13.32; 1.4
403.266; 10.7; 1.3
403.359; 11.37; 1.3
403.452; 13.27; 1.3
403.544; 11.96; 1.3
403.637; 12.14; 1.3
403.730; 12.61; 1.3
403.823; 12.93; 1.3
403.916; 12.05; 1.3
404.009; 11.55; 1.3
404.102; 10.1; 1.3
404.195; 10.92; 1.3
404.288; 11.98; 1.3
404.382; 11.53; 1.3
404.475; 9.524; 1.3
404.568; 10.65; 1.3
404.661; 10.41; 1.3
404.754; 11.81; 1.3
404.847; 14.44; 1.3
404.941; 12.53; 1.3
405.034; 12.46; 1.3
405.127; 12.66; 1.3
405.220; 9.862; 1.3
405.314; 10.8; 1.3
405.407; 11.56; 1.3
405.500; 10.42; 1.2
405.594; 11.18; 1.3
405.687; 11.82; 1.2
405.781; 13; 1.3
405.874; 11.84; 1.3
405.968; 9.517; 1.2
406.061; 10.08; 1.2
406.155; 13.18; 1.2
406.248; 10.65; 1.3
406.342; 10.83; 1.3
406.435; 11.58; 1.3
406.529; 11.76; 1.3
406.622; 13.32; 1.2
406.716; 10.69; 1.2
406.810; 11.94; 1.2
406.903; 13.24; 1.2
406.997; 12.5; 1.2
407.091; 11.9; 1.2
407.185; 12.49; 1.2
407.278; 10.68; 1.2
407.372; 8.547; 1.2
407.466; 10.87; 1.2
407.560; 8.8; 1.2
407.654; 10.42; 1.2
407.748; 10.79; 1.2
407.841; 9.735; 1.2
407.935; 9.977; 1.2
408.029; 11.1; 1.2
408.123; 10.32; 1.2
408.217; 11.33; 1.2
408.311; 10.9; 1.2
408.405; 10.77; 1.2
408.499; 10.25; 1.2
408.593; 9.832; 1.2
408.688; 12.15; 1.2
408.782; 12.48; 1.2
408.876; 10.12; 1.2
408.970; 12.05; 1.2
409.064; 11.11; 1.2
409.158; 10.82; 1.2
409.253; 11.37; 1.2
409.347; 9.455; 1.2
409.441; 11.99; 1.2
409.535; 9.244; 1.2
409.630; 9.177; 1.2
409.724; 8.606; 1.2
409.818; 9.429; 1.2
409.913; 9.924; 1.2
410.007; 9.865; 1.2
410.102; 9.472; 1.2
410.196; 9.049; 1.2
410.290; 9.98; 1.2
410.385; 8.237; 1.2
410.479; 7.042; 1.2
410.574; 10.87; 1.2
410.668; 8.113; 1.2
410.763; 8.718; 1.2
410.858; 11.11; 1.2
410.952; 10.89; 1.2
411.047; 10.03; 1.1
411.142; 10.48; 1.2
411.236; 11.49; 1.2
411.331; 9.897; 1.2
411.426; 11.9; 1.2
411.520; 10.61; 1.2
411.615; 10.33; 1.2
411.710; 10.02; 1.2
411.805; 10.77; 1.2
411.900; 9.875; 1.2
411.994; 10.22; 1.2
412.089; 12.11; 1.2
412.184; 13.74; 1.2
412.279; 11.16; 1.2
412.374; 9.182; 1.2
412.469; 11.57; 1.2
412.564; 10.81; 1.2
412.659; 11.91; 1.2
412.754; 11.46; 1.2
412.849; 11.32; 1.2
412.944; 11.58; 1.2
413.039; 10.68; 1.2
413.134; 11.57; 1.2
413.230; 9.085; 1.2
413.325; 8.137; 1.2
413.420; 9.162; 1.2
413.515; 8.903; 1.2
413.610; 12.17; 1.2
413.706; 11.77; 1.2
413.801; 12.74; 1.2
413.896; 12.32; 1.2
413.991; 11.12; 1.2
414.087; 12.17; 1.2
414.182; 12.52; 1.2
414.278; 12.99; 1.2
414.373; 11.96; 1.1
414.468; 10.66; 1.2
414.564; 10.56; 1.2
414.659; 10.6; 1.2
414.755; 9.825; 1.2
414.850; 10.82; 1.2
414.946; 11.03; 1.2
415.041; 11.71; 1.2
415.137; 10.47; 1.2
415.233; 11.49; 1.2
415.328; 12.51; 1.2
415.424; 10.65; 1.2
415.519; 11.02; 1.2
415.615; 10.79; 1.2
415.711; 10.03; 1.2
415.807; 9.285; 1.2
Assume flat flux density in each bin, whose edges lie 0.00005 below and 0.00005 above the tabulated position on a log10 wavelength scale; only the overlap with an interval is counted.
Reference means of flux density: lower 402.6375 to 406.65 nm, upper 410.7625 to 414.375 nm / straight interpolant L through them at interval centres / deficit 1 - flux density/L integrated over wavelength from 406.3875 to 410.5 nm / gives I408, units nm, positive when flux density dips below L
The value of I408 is 0.268 nm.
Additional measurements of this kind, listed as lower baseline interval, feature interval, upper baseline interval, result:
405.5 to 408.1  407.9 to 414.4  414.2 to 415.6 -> 0.32 nm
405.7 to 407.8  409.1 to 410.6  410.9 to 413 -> 0.20 nm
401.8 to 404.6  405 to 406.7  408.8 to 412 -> -0.06 nm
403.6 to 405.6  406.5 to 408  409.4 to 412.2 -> -0.02 nm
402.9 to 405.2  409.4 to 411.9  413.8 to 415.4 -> 0.36 nm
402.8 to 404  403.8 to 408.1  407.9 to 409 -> 0.02 nm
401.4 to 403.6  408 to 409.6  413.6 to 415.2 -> 0.09 nm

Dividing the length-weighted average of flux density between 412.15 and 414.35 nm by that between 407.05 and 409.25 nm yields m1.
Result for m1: 1.04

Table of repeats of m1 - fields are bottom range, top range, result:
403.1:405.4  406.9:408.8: 0.93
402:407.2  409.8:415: 0.91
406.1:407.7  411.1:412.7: 0.96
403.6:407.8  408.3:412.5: 0.91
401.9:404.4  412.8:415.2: 0.94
